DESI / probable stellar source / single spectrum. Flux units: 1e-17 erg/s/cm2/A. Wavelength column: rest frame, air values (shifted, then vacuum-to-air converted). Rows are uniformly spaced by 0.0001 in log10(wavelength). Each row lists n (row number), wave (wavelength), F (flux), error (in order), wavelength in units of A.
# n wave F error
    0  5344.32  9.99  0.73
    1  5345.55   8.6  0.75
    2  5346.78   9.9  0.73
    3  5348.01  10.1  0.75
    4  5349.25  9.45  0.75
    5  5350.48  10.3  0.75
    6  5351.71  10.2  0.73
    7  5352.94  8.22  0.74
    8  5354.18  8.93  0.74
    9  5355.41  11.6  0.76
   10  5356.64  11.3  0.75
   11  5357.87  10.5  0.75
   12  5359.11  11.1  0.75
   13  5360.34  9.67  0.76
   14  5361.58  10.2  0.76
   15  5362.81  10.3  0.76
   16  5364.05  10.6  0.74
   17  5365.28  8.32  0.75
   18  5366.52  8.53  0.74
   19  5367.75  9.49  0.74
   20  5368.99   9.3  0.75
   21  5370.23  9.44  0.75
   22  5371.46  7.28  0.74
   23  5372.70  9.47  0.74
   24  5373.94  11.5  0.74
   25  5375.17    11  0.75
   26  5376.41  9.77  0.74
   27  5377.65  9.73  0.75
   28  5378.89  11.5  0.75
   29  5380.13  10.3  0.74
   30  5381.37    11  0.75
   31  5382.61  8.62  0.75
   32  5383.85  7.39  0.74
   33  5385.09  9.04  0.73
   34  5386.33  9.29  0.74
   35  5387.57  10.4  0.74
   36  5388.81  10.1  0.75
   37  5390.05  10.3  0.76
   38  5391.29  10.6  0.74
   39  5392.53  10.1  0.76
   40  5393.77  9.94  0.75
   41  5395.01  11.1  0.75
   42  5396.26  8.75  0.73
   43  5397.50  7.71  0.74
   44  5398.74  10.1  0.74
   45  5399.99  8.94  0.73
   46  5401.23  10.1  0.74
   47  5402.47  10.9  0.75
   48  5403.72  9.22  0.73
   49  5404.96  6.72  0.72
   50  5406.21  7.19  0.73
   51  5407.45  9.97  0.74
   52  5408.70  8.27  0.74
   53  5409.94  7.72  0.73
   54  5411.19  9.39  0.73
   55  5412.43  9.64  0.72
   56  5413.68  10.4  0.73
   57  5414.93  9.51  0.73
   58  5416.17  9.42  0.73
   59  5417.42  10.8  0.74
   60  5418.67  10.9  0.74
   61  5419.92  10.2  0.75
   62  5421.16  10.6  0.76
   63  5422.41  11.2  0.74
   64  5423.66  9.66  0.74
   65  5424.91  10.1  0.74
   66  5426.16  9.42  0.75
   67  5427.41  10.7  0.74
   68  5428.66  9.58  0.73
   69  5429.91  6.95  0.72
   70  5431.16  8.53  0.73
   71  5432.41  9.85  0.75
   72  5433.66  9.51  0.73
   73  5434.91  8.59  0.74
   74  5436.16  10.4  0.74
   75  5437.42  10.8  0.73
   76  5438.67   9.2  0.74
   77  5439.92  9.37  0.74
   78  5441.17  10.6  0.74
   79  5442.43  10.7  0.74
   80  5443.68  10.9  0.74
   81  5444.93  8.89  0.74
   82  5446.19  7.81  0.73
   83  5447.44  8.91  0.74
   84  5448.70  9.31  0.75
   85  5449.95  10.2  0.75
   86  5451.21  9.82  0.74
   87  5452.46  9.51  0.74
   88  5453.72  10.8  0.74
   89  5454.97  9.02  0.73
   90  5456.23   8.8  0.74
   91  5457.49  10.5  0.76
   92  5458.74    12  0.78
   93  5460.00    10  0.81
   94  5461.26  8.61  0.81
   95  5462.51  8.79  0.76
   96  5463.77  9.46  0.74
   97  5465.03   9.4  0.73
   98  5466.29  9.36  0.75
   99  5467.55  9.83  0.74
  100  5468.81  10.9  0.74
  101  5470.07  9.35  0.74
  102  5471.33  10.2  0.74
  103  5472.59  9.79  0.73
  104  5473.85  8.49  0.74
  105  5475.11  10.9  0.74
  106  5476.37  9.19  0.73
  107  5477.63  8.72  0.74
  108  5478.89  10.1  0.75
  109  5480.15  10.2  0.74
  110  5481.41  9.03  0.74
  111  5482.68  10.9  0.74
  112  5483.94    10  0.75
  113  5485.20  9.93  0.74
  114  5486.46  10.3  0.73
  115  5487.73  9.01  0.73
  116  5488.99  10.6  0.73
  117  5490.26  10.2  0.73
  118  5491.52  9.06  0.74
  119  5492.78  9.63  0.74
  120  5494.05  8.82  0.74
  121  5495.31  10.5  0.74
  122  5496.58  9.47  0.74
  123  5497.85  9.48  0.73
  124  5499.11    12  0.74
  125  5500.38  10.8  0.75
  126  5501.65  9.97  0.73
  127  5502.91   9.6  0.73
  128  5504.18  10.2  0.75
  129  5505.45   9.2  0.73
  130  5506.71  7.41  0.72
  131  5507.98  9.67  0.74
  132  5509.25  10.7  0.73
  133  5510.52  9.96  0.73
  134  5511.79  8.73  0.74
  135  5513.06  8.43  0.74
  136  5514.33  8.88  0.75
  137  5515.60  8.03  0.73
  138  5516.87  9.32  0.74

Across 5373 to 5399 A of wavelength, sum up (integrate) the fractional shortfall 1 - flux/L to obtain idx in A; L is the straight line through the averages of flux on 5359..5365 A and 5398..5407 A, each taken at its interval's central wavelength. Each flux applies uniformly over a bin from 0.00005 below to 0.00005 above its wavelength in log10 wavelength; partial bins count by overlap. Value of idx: -1.1 A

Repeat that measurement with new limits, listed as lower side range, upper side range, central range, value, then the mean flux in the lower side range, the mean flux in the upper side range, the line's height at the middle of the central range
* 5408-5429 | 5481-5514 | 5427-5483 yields 0.93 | 9.86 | 9.75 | 9.81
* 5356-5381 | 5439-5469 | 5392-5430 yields 1.09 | 9.98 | 9.71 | 9.84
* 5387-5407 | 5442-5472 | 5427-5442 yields 0.20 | 9.51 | 9.7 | 9.63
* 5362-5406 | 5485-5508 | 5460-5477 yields 0.28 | 9.6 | 9.78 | 9.74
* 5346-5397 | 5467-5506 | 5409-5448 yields 0.78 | 9.86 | 9.88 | 9.87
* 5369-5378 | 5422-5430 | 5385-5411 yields 1.04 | 9.71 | 9.79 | 9.75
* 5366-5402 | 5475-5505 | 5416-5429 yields -0.67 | 9.69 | 9.92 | 9.78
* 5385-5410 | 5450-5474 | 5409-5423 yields -0.64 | 9.4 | 9.75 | 9.5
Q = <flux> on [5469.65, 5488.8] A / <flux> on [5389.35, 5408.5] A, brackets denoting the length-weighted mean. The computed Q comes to 1.04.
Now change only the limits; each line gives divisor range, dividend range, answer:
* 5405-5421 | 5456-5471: 1.04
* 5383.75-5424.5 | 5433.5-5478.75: 1.01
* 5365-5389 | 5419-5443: 1.02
